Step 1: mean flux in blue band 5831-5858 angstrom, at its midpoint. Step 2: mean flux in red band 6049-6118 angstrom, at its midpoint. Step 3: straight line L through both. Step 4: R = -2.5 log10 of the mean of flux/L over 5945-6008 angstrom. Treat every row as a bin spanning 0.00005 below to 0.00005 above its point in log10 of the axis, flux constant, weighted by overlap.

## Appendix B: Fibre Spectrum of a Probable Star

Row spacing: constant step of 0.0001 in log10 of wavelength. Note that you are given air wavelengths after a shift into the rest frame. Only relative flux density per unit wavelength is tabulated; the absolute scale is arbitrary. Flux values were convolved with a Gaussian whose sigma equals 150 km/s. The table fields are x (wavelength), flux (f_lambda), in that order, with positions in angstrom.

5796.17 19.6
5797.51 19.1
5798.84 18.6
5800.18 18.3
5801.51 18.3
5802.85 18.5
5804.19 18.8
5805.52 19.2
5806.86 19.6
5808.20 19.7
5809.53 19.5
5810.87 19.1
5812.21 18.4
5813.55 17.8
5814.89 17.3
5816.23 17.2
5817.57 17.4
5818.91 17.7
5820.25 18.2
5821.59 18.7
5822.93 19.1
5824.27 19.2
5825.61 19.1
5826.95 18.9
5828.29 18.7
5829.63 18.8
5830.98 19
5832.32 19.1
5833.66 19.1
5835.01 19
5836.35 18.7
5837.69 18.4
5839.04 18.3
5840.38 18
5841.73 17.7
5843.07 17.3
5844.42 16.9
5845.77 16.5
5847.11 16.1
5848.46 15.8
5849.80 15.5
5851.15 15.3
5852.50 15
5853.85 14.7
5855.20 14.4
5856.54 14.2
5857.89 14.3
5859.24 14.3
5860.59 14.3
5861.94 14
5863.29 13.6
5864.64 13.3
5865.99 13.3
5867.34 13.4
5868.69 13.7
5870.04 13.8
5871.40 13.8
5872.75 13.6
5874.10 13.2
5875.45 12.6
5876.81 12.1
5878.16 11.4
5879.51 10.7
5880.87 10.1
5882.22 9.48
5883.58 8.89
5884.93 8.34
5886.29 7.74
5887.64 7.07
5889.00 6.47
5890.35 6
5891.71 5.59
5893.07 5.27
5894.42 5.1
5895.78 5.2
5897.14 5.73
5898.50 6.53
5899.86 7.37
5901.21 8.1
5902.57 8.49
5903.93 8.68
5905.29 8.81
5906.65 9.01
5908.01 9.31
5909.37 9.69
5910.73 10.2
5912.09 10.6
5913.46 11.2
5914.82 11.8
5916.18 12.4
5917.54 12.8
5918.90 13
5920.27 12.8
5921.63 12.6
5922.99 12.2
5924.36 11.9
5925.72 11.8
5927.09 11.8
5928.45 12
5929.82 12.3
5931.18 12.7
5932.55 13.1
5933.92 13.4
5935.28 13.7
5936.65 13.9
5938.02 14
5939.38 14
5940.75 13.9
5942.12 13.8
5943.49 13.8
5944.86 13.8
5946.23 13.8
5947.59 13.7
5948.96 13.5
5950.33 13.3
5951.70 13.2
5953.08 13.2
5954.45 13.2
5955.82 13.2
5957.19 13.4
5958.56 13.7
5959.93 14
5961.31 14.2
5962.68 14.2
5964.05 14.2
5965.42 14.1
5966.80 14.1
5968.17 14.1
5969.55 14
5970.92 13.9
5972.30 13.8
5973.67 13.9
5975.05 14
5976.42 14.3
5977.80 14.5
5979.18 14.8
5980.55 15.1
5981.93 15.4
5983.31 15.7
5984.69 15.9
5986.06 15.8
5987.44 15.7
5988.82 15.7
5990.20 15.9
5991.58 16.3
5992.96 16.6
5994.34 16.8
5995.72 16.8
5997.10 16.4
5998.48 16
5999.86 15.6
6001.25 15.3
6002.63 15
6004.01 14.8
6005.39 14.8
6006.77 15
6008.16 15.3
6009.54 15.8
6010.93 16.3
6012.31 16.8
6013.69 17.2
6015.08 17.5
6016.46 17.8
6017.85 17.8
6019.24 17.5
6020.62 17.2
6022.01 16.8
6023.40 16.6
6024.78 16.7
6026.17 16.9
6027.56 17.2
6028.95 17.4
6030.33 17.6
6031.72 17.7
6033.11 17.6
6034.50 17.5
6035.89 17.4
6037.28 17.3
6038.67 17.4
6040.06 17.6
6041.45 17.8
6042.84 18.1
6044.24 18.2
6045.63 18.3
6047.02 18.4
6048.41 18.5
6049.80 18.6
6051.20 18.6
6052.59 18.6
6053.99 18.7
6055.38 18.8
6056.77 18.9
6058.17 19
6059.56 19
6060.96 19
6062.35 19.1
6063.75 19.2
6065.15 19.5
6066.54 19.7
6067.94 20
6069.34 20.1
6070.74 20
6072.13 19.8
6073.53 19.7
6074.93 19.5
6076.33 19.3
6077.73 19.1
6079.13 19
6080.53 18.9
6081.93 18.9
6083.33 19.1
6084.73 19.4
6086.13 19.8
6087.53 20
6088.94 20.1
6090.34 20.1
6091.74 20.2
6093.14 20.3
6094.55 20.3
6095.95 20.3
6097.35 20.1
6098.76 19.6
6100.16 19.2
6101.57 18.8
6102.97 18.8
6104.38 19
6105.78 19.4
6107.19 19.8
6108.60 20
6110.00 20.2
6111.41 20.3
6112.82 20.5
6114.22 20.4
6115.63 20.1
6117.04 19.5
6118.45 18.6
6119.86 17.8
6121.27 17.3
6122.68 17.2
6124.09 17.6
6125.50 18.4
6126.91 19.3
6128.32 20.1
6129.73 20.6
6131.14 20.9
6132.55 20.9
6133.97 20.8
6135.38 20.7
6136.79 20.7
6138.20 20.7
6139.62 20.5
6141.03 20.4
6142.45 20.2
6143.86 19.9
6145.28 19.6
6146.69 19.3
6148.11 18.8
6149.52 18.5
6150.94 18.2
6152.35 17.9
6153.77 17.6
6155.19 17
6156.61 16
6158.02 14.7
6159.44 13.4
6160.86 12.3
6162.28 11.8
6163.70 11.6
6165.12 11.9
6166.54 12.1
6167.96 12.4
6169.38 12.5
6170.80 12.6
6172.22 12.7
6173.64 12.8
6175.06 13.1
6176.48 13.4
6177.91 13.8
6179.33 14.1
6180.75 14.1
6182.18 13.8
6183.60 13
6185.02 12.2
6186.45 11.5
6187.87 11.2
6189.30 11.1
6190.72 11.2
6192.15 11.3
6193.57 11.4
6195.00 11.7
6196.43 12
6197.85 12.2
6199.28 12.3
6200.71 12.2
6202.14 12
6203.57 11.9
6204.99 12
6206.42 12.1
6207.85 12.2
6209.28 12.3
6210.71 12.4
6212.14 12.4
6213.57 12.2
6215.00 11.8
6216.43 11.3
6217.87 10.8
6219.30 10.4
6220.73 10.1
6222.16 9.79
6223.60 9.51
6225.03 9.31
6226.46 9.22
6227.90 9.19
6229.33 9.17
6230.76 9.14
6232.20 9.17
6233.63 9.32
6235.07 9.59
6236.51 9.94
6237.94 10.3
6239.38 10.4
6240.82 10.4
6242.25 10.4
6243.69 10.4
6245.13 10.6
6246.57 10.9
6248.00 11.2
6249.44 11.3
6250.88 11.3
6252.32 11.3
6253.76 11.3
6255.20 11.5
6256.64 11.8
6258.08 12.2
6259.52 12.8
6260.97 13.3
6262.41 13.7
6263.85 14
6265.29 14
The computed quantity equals 0.24 mag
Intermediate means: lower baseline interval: 16.8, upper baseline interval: 19.5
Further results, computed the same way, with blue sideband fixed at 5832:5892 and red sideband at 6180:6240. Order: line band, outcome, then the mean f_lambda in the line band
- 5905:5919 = 0.23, 10.8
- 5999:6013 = -0.22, 15.5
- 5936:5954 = -0.05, 13.7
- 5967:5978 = -0.09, 14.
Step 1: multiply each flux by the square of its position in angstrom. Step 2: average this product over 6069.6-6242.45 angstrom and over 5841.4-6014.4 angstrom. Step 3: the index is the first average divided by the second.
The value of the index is 1.3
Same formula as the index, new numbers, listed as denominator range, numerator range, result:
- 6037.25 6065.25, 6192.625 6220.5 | 0.67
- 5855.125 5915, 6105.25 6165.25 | 1.95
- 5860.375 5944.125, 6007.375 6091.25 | 1.76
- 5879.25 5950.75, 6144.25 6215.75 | 1.38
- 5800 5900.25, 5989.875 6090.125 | 1.31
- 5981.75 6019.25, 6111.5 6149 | 1.27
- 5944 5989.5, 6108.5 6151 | 1.46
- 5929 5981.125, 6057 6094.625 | 1.48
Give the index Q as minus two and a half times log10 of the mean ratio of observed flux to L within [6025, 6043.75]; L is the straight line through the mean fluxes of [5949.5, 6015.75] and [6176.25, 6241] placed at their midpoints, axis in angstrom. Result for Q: -0.23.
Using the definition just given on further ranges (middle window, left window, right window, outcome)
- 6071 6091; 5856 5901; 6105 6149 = -0.09 mag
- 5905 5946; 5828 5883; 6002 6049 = 0.28 mag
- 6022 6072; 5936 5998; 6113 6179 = -0.17 mag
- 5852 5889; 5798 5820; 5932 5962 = 0.31 mag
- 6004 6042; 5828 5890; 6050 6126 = 0.06 mag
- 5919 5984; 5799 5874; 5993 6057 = 0.24 mag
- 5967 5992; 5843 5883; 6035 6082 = 0.13 mag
